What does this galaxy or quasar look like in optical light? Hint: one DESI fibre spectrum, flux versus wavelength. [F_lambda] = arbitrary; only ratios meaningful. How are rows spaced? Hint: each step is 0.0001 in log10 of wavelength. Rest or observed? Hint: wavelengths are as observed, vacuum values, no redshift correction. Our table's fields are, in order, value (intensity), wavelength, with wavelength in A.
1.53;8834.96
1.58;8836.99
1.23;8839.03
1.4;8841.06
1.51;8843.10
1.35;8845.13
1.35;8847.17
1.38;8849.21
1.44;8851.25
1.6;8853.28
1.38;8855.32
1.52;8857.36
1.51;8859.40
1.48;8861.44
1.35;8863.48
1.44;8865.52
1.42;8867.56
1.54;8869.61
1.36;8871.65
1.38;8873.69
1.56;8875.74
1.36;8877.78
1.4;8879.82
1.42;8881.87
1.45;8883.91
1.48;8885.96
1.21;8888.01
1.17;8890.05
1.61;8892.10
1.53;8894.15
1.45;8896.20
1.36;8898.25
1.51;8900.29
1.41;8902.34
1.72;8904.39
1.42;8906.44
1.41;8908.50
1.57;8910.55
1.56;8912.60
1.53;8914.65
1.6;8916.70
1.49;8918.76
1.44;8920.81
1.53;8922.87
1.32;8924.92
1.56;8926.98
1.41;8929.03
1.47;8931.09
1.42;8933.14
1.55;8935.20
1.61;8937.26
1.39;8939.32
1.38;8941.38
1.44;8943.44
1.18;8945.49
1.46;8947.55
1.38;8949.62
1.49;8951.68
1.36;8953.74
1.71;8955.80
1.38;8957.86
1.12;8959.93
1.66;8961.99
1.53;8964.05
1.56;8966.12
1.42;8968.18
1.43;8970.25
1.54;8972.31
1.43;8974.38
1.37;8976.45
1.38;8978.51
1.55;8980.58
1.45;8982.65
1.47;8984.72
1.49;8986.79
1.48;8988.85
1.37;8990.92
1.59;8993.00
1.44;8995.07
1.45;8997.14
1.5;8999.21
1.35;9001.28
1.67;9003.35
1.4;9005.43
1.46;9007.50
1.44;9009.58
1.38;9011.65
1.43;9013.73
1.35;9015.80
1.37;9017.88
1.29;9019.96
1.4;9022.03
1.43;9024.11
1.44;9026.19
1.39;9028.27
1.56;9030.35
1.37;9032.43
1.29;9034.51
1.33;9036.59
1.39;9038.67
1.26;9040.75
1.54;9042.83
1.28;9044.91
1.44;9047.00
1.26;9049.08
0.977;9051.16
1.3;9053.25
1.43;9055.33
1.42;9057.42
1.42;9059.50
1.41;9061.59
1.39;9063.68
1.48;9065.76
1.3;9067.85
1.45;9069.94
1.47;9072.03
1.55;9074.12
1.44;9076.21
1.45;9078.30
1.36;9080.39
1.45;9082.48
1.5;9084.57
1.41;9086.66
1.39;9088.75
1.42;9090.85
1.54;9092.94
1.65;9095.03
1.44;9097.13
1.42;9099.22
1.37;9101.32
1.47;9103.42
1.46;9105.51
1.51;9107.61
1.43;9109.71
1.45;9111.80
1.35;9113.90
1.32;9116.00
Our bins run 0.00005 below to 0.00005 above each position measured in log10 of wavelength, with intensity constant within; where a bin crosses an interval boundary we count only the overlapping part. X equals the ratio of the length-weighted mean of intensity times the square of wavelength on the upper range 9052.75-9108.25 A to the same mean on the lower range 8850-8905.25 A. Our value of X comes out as 1.04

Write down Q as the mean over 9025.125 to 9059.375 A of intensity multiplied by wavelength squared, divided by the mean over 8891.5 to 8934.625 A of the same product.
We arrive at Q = 0.94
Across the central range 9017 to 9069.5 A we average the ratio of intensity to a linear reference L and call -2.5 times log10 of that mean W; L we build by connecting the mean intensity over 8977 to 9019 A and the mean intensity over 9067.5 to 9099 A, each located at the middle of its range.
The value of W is 0.07 mag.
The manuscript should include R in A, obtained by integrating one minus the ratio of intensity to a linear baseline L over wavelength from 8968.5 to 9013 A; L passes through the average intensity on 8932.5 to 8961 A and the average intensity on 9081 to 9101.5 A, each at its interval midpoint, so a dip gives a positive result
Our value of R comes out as -0.8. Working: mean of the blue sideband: 1.42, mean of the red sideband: 1.46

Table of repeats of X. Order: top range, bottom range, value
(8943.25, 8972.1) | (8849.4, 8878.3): 1.01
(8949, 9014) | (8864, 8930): 1.02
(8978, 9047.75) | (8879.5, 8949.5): 1.00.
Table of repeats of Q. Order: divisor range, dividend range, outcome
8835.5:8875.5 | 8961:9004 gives 1.06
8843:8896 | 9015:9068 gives 0.99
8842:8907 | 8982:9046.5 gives 1.02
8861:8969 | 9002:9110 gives 1.00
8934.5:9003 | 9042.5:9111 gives 1.00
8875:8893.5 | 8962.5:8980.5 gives 1.06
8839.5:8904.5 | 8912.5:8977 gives 1.03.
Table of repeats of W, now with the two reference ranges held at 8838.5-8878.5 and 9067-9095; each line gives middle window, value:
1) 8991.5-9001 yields -0.026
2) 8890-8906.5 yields -0.037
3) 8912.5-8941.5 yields -0.036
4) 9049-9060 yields 0.117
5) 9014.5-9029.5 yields 0.046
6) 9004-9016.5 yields 0.018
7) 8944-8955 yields 0.042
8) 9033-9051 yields 0.090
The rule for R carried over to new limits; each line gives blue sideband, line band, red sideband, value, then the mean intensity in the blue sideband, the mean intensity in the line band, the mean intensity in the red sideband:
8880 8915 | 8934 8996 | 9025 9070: -1.6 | 1.46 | 1.45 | 1.37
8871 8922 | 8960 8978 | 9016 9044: -0.6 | 1.46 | 1.47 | 1.39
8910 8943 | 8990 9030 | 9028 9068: -0.8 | 1.49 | 1.43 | 1.36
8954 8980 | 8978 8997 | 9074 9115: -0.2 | 1.46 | 1.47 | 1.45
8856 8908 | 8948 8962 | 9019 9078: -0.1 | 1.44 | 1.43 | 1.38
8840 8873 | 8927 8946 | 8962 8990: 0.3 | 1.44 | 1.44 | 1.48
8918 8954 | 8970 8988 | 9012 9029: -0.6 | 1.44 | 1.46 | 1.39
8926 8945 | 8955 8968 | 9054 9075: -0.3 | 1.46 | 1.48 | 1.43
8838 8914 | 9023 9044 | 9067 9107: 0.7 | 1.44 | 1.4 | 1.45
